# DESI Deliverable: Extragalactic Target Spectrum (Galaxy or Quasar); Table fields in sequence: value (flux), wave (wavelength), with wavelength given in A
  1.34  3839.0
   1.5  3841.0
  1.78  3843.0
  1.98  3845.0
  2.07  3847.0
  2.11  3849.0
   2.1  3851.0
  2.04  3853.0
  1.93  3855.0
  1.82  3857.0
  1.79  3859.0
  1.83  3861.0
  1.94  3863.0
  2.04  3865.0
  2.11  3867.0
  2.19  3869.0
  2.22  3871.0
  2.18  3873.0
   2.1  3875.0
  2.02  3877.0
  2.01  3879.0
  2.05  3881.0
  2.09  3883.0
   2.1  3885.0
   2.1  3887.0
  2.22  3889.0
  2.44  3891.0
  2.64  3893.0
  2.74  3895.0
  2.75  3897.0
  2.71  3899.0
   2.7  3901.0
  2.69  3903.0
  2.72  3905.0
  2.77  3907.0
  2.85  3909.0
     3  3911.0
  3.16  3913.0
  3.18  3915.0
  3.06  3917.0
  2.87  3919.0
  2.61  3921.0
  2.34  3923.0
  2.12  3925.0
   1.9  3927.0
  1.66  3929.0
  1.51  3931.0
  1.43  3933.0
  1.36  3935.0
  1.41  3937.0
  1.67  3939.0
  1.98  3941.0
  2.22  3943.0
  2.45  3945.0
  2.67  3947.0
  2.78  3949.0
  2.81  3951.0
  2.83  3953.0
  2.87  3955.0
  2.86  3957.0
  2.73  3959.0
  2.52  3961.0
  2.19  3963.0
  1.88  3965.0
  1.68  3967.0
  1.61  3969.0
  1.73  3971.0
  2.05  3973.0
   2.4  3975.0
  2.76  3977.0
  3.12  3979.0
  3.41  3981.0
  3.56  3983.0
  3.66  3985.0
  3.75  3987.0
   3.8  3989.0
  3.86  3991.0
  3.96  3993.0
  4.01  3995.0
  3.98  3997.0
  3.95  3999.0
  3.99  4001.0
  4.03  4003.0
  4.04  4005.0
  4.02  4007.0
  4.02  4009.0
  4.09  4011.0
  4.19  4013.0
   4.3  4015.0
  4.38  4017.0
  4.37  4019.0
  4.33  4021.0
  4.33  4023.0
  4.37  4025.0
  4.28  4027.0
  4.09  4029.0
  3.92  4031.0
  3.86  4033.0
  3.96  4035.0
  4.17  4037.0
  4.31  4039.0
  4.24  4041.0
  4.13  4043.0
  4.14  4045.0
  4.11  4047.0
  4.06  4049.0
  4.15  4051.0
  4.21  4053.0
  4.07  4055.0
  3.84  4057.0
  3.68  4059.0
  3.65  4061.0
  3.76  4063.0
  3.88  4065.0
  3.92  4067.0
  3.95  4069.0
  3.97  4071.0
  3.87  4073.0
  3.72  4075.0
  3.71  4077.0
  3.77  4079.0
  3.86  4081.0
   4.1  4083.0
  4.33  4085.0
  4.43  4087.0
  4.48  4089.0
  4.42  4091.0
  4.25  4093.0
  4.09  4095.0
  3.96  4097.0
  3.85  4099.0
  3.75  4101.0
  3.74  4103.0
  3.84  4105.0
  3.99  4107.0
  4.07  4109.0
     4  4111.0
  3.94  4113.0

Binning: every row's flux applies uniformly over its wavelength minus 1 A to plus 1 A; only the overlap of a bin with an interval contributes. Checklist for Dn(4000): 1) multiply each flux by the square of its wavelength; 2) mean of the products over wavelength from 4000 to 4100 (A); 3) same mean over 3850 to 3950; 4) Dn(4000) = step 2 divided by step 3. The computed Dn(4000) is 1.9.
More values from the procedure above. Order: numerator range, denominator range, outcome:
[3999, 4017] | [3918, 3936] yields 2.16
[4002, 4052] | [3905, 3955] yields 1.84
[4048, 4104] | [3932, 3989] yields 1.71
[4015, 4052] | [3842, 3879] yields 2.27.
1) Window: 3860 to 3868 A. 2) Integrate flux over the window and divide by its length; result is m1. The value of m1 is 1.98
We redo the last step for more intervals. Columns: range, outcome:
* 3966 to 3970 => 1.65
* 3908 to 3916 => 3.05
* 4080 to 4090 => 4.24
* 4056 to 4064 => 3.73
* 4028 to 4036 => 3.96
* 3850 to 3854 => 2.07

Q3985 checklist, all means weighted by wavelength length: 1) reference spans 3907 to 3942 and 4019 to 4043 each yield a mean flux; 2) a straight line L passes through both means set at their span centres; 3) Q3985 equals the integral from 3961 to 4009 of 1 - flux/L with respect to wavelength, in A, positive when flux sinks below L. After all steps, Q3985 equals 2.79 A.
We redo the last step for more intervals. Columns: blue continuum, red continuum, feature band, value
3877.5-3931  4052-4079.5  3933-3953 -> 4.8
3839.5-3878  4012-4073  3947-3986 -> 7.4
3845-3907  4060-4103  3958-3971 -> 3.9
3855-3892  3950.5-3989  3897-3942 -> -0.4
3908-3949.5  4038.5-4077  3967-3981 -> 2.8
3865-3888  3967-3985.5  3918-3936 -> 2.9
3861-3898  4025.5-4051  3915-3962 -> 9.8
